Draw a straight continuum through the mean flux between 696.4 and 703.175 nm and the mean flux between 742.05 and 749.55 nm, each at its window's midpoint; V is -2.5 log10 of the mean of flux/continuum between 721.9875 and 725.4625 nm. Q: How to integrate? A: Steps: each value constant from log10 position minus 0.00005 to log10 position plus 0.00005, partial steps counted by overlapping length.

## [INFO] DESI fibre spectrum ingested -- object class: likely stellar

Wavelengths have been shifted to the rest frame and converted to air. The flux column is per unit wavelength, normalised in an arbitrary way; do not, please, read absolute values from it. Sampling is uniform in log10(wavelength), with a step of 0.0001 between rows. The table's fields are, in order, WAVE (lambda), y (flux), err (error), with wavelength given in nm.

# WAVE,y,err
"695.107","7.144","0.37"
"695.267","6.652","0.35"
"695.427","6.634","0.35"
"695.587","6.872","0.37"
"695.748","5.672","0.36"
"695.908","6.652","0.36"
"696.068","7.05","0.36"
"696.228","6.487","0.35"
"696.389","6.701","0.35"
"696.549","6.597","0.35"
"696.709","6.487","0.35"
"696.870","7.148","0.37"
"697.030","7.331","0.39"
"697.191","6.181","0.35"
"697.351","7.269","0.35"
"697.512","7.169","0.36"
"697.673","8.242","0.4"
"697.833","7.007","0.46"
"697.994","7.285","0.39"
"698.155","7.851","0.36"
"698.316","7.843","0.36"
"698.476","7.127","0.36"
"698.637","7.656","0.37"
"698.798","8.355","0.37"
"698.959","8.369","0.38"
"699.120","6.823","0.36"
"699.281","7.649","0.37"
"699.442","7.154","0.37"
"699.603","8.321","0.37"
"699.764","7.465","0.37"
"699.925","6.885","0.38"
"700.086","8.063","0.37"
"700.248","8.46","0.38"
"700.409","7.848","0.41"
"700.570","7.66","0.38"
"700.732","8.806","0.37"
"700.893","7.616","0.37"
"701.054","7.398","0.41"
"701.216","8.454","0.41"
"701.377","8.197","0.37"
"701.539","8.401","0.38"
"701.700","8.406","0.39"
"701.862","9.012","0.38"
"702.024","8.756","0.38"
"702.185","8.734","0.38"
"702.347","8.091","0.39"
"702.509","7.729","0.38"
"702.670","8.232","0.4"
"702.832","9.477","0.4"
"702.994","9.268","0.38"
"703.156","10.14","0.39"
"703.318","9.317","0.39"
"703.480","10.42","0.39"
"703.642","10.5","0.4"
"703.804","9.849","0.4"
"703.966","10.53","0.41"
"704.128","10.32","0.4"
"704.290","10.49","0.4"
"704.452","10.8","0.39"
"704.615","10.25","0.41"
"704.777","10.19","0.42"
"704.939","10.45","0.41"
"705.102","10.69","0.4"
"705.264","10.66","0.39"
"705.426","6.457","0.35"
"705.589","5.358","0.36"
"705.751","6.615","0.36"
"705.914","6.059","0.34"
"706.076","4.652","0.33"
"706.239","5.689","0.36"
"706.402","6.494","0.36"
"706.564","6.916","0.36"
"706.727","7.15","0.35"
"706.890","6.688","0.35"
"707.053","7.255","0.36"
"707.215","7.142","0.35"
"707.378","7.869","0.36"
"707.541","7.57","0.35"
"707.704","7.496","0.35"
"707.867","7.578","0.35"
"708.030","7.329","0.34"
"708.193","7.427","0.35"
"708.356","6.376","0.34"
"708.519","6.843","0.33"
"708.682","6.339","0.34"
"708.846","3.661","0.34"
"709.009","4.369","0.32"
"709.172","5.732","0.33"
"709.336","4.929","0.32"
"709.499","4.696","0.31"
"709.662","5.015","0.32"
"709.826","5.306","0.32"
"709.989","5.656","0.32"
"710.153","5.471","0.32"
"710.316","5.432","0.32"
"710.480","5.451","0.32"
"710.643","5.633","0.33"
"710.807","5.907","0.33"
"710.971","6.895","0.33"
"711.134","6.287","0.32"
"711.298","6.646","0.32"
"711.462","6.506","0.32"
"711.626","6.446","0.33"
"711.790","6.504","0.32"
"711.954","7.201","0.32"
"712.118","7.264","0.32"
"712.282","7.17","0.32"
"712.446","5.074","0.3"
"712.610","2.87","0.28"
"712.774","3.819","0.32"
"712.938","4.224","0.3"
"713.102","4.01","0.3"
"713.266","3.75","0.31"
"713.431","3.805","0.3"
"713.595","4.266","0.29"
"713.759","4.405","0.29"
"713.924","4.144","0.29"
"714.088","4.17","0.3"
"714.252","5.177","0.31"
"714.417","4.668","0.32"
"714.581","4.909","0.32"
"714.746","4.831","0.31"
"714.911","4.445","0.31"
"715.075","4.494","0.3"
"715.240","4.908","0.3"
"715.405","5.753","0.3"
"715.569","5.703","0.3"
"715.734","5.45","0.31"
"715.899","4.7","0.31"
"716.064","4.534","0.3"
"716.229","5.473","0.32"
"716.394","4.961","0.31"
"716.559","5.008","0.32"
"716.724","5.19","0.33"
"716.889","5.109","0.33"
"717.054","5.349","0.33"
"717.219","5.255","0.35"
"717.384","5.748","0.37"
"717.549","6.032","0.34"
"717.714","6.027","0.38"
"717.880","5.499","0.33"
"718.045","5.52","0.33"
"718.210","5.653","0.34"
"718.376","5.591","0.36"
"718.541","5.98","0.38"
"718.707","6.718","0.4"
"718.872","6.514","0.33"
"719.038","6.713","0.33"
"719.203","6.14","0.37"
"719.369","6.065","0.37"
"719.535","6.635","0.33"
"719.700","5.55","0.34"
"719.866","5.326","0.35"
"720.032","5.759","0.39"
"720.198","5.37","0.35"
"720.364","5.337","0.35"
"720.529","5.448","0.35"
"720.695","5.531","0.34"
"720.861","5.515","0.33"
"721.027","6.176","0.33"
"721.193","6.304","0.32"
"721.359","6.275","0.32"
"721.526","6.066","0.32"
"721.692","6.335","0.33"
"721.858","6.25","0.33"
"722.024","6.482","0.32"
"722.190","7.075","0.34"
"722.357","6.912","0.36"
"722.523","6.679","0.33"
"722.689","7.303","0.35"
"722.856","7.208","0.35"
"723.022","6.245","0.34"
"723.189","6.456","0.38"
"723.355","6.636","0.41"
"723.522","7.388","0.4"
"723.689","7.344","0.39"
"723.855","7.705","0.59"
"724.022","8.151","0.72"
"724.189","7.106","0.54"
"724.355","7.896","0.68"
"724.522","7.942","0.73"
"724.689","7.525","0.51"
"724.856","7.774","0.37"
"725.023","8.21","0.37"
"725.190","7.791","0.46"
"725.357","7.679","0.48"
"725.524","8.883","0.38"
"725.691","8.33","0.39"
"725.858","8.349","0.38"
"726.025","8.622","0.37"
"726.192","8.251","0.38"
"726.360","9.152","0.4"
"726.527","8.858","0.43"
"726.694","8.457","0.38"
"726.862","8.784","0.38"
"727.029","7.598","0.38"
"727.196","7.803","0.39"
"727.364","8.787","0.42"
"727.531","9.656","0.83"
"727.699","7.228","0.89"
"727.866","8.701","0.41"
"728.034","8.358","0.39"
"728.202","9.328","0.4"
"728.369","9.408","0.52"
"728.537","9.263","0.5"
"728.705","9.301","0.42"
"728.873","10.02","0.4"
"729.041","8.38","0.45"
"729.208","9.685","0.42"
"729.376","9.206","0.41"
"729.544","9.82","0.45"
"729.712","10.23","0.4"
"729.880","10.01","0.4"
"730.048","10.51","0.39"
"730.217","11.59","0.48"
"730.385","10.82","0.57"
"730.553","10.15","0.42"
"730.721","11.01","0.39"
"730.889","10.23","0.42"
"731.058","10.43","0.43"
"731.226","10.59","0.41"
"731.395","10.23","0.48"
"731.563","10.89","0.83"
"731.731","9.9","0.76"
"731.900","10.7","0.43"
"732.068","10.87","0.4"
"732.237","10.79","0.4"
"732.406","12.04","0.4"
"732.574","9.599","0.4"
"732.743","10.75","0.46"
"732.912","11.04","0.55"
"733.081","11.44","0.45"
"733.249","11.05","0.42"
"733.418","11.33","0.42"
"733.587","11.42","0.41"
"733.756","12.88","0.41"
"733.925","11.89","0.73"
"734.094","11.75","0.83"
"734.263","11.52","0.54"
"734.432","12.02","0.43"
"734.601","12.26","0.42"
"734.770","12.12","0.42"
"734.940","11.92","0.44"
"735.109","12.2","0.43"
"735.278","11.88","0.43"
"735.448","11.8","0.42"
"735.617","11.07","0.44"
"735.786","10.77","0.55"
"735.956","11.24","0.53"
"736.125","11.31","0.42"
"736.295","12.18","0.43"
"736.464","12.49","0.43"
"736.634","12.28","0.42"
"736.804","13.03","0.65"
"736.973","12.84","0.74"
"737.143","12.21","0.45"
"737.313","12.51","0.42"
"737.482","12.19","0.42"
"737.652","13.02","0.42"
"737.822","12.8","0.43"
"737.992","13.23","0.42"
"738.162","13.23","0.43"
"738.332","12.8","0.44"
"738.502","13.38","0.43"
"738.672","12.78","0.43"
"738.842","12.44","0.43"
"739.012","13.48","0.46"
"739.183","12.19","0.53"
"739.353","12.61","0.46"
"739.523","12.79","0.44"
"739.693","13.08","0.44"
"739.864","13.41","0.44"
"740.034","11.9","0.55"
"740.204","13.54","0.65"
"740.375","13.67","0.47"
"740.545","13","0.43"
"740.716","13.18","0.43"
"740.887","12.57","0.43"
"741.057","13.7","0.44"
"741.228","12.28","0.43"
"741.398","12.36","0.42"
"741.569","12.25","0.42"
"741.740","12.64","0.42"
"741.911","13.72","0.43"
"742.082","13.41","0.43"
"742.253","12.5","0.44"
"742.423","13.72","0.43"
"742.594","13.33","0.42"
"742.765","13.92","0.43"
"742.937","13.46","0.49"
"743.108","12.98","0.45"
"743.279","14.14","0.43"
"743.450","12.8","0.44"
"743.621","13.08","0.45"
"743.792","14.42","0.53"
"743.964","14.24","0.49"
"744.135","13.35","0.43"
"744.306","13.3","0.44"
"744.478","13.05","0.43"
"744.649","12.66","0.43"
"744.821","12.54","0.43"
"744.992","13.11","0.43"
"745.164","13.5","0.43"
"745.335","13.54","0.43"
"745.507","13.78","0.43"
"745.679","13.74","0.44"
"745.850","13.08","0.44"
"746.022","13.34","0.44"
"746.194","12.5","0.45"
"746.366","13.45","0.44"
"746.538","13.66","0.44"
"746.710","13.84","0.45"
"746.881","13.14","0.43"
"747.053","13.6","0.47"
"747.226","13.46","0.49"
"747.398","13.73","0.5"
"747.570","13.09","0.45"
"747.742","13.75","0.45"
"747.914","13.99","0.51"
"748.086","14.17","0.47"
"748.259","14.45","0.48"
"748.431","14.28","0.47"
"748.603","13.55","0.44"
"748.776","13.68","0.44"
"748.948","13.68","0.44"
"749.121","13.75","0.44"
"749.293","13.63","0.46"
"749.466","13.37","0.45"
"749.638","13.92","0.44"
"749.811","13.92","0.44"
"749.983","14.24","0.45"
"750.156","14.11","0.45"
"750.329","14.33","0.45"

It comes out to 0.420 mag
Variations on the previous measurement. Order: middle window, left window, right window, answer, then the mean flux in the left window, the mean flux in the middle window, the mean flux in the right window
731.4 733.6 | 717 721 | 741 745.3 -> -0.096 mag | 5.81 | 10.9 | 13.2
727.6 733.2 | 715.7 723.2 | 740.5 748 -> -0.102 mag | 5.9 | 10.1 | 13.3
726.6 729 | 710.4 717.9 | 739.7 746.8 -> 0.030 mag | 5.25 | 8.76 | 13.2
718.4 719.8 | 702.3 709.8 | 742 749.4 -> 0.470 mag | 7.74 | 6.25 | 13.5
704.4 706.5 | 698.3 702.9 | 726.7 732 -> 0.042 mag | 8.03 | 7.98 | 9.62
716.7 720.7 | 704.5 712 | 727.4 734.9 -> 0.408 mag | 6.69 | 5.78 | 10.5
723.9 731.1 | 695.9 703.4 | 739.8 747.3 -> 0.252 mag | 7.83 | 8.95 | 13.2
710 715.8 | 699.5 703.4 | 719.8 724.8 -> 0.373 mag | 8.36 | 5.25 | 6.6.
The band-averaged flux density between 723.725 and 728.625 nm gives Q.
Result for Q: 8.32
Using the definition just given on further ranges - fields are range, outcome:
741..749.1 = 13.4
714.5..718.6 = 5.28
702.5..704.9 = 9.91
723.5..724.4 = 7.6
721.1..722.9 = 6.61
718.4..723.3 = 6.22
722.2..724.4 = 7.14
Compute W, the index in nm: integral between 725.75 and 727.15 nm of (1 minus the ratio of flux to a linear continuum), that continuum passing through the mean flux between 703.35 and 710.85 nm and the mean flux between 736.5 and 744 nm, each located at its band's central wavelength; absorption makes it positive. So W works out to 0.28 nm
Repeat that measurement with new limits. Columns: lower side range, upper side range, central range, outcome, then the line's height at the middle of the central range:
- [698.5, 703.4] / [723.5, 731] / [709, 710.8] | 0.67 nm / 8.43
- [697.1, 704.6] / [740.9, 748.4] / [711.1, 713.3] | 0.93 nm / 9.69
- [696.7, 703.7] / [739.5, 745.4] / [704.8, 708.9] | 0.80 nm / 8.87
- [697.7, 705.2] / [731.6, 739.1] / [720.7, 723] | 0.90 nm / 10.6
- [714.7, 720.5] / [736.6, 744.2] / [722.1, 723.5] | 0.08 nm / 7.24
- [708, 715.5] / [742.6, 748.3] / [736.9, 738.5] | -0.16 nm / 11.6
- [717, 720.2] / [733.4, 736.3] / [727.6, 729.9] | 0.09 nm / 9.55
